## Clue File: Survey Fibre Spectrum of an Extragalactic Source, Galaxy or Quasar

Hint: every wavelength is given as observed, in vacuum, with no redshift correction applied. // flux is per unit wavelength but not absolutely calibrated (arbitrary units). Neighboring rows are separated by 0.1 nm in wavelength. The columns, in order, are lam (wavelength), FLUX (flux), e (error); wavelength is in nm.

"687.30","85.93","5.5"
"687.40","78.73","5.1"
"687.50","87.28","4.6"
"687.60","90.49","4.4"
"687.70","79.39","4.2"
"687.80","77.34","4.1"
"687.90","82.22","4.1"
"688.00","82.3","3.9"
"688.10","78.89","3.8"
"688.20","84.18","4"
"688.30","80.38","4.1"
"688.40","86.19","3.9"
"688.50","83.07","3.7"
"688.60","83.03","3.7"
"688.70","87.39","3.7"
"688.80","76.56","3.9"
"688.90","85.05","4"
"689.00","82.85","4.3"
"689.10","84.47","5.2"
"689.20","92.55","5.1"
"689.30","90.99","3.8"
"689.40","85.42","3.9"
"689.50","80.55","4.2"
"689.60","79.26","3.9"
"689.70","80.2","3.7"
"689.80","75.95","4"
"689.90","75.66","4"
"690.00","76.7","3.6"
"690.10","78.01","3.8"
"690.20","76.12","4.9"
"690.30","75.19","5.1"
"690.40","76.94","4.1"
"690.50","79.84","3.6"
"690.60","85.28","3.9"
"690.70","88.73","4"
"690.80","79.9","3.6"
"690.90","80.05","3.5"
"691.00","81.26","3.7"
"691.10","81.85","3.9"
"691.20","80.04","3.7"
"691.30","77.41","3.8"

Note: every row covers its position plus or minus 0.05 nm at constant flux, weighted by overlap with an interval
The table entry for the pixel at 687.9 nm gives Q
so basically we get 82.22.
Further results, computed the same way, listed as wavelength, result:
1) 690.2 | 76.12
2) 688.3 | 80.38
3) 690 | 76.7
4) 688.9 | 85.05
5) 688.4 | 86.19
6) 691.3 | 77.41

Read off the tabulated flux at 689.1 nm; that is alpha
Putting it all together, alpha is 84.47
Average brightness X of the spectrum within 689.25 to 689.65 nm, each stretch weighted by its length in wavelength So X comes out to 84.1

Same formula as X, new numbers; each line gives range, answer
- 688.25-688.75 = 84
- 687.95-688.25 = 81.8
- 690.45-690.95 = 82.8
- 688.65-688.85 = 82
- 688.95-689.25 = 86.6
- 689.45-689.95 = 78.3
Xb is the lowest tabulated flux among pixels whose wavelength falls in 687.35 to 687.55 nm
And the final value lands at 78.73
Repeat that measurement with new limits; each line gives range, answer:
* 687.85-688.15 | 78.89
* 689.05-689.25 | 84.47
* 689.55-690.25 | 75.66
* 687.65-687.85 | 77.34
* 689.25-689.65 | 79.26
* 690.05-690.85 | 75.19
